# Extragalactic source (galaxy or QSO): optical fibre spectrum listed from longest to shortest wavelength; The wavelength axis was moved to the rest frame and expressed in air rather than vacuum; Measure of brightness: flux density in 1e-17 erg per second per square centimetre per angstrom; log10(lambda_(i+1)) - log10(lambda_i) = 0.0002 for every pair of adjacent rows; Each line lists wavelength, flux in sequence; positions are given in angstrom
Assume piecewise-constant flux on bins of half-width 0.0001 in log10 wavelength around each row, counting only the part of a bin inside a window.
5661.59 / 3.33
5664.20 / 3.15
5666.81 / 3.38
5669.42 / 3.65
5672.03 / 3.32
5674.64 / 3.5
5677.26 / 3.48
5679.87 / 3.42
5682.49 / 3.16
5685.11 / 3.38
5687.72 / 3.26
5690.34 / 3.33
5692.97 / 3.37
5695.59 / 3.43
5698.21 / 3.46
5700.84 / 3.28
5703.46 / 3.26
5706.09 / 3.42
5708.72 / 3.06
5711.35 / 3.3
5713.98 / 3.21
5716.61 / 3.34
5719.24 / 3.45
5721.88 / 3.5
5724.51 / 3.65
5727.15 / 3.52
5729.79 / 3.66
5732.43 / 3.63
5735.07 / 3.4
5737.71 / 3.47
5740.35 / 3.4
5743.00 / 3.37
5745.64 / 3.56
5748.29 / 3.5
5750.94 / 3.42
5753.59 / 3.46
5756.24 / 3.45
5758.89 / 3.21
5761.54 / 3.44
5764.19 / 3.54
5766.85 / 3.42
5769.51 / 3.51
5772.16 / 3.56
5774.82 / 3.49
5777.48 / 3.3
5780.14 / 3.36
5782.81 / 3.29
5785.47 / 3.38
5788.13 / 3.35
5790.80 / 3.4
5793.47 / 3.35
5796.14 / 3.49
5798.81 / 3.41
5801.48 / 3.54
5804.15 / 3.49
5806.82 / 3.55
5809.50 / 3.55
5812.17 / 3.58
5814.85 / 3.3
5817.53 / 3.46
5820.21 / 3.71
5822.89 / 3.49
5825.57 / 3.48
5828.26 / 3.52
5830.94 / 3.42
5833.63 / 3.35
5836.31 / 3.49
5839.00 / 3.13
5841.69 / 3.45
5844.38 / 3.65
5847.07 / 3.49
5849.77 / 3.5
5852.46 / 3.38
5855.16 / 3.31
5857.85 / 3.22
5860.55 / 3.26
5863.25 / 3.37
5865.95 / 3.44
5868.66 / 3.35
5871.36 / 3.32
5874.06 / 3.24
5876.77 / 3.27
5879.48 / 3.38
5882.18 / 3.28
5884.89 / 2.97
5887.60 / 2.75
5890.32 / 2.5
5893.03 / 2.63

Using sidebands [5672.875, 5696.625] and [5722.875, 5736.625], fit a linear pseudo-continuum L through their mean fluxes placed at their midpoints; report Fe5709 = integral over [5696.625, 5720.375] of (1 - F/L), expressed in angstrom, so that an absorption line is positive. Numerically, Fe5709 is 1.1 angstrom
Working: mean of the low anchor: 3.37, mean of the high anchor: 3.57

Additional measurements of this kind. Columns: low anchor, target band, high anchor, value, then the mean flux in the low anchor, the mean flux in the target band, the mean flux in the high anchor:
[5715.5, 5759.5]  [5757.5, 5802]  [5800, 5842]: 0.8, 3.47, 3.41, 3.47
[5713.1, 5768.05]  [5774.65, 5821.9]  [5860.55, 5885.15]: -0.7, 3.46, 3.44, 3.3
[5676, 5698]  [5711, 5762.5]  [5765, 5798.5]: -1.0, 3.36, 3.45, 3.41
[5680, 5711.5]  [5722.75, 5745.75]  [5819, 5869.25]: -1.2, 3.31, 3.52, 3.42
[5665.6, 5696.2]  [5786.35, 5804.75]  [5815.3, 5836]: 0.2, 3.39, 3.43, 3.48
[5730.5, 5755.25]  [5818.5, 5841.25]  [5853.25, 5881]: -0.6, 3.47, 3.45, 3.32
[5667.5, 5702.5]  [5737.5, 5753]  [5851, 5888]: -0.5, 3.39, 3.45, 3.27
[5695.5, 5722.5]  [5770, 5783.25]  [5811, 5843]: -0.1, 3.33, 3.41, 3.45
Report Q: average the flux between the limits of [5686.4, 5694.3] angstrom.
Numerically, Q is 3.32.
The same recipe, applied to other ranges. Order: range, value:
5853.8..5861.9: 3.26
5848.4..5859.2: 3.35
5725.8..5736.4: 3.55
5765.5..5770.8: 3.46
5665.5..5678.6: 3.47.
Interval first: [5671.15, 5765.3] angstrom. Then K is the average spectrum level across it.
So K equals 3.41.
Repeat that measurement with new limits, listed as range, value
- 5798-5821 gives 3.51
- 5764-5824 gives 3.46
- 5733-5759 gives 3.44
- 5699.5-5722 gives 3.3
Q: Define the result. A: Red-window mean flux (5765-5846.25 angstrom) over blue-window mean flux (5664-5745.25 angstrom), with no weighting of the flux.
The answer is 1.01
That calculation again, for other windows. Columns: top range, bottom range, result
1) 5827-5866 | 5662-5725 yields 1.01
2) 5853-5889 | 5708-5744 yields 0.95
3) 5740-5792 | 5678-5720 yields 1.03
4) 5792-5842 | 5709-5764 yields 1.01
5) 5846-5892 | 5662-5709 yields 0.96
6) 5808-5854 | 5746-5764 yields 1.01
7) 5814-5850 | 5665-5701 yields 1.02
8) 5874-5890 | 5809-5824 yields 0.88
